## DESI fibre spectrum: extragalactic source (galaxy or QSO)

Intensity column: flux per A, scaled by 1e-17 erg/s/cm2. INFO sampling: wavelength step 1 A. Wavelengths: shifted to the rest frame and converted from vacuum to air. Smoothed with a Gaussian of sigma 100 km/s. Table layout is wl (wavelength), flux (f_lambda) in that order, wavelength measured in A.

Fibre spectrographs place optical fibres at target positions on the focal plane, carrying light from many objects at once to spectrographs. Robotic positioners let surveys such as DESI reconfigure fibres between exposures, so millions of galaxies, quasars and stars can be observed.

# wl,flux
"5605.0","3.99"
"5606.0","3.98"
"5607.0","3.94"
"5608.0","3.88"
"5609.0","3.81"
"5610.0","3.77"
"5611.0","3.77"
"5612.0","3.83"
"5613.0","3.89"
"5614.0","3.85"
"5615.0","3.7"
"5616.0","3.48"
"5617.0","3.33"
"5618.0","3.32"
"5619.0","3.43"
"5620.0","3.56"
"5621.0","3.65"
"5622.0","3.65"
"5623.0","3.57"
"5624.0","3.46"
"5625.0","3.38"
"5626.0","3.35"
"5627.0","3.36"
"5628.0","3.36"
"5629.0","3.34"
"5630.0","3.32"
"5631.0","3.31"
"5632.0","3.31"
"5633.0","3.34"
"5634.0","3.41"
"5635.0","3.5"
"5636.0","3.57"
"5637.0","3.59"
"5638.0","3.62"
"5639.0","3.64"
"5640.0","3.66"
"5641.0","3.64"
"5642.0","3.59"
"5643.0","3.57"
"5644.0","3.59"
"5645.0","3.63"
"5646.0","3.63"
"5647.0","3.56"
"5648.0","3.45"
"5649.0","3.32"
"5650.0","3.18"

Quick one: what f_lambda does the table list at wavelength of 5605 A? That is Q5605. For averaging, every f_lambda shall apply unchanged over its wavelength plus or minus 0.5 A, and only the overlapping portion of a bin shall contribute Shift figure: 3.99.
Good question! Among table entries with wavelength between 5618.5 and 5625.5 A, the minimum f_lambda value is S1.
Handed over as 3.38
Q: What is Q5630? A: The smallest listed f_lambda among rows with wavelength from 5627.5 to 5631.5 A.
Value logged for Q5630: 3.31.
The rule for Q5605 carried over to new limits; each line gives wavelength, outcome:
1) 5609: 3.81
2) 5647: 3.56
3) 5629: 3.34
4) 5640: 3.66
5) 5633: 3.34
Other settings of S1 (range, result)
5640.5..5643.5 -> 3.57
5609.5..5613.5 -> 3.77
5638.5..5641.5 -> 3.64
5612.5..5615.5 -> 3.7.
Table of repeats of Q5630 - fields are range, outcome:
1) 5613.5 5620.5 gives 3.32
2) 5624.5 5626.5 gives 3.35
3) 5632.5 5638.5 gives 3.34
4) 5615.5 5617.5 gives 3.33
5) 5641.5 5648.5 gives 3.45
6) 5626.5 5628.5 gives 3.36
